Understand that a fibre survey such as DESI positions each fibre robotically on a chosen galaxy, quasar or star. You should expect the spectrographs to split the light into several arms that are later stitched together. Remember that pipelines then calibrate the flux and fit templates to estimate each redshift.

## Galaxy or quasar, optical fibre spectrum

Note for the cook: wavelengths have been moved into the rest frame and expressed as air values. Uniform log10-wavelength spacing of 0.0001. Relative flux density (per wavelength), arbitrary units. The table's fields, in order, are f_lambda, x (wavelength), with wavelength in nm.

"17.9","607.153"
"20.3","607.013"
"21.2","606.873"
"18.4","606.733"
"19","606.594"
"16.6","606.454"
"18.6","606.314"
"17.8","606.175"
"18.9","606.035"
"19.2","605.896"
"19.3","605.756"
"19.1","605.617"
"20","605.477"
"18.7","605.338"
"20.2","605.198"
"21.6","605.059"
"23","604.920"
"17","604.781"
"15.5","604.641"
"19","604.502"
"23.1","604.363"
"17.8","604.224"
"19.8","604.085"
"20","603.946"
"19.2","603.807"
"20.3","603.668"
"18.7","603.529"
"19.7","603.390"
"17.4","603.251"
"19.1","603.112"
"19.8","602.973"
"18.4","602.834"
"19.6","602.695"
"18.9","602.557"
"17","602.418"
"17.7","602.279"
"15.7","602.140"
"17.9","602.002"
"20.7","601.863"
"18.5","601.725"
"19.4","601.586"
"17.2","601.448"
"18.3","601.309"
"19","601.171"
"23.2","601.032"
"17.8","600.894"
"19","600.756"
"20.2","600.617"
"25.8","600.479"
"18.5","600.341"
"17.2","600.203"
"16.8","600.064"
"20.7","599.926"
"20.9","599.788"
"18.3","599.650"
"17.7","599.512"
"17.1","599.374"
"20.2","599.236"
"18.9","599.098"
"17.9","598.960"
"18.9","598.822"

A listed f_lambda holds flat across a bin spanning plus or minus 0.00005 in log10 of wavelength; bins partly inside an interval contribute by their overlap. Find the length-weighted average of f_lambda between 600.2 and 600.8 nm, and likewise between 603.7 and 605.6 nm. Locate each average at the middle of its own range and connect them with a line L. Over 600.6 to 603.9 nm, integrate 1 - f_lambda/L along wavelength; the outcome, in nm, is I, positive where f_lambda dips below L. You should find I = 0.21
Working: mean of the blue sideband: 20.5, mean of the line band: 18.8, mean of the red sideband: 19.6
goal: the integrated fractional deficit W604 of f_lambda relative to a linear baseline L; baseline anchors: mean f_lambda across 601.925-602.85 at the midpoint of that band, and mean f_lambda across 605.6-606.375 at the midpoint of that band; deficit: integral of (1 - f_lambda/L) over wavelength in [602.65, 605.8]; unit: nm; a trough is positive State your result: -0.180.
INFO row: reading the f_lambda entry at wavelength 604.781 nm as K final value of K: 17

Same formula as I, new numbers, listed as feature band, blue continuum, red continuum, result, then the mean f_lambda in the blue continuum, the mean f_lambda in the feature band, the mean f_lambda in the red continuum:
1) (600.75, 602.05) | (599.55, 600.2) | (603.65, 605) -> 0.00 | 18.9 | 19.1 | 19.5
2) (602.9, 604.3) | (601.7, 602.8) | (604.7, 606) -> -0.02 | 18.3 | 19.2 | 19.7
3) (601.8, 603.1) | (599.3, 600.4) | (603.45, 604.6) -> 0.05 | 18.4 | 18.4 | 19.6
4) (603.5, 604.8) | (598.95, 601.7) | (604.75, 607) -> 0.01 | 19.2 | 19.1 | 19.4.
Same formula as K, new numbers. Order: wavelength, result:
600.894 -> 17.8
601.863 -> 20.7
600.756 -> 19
